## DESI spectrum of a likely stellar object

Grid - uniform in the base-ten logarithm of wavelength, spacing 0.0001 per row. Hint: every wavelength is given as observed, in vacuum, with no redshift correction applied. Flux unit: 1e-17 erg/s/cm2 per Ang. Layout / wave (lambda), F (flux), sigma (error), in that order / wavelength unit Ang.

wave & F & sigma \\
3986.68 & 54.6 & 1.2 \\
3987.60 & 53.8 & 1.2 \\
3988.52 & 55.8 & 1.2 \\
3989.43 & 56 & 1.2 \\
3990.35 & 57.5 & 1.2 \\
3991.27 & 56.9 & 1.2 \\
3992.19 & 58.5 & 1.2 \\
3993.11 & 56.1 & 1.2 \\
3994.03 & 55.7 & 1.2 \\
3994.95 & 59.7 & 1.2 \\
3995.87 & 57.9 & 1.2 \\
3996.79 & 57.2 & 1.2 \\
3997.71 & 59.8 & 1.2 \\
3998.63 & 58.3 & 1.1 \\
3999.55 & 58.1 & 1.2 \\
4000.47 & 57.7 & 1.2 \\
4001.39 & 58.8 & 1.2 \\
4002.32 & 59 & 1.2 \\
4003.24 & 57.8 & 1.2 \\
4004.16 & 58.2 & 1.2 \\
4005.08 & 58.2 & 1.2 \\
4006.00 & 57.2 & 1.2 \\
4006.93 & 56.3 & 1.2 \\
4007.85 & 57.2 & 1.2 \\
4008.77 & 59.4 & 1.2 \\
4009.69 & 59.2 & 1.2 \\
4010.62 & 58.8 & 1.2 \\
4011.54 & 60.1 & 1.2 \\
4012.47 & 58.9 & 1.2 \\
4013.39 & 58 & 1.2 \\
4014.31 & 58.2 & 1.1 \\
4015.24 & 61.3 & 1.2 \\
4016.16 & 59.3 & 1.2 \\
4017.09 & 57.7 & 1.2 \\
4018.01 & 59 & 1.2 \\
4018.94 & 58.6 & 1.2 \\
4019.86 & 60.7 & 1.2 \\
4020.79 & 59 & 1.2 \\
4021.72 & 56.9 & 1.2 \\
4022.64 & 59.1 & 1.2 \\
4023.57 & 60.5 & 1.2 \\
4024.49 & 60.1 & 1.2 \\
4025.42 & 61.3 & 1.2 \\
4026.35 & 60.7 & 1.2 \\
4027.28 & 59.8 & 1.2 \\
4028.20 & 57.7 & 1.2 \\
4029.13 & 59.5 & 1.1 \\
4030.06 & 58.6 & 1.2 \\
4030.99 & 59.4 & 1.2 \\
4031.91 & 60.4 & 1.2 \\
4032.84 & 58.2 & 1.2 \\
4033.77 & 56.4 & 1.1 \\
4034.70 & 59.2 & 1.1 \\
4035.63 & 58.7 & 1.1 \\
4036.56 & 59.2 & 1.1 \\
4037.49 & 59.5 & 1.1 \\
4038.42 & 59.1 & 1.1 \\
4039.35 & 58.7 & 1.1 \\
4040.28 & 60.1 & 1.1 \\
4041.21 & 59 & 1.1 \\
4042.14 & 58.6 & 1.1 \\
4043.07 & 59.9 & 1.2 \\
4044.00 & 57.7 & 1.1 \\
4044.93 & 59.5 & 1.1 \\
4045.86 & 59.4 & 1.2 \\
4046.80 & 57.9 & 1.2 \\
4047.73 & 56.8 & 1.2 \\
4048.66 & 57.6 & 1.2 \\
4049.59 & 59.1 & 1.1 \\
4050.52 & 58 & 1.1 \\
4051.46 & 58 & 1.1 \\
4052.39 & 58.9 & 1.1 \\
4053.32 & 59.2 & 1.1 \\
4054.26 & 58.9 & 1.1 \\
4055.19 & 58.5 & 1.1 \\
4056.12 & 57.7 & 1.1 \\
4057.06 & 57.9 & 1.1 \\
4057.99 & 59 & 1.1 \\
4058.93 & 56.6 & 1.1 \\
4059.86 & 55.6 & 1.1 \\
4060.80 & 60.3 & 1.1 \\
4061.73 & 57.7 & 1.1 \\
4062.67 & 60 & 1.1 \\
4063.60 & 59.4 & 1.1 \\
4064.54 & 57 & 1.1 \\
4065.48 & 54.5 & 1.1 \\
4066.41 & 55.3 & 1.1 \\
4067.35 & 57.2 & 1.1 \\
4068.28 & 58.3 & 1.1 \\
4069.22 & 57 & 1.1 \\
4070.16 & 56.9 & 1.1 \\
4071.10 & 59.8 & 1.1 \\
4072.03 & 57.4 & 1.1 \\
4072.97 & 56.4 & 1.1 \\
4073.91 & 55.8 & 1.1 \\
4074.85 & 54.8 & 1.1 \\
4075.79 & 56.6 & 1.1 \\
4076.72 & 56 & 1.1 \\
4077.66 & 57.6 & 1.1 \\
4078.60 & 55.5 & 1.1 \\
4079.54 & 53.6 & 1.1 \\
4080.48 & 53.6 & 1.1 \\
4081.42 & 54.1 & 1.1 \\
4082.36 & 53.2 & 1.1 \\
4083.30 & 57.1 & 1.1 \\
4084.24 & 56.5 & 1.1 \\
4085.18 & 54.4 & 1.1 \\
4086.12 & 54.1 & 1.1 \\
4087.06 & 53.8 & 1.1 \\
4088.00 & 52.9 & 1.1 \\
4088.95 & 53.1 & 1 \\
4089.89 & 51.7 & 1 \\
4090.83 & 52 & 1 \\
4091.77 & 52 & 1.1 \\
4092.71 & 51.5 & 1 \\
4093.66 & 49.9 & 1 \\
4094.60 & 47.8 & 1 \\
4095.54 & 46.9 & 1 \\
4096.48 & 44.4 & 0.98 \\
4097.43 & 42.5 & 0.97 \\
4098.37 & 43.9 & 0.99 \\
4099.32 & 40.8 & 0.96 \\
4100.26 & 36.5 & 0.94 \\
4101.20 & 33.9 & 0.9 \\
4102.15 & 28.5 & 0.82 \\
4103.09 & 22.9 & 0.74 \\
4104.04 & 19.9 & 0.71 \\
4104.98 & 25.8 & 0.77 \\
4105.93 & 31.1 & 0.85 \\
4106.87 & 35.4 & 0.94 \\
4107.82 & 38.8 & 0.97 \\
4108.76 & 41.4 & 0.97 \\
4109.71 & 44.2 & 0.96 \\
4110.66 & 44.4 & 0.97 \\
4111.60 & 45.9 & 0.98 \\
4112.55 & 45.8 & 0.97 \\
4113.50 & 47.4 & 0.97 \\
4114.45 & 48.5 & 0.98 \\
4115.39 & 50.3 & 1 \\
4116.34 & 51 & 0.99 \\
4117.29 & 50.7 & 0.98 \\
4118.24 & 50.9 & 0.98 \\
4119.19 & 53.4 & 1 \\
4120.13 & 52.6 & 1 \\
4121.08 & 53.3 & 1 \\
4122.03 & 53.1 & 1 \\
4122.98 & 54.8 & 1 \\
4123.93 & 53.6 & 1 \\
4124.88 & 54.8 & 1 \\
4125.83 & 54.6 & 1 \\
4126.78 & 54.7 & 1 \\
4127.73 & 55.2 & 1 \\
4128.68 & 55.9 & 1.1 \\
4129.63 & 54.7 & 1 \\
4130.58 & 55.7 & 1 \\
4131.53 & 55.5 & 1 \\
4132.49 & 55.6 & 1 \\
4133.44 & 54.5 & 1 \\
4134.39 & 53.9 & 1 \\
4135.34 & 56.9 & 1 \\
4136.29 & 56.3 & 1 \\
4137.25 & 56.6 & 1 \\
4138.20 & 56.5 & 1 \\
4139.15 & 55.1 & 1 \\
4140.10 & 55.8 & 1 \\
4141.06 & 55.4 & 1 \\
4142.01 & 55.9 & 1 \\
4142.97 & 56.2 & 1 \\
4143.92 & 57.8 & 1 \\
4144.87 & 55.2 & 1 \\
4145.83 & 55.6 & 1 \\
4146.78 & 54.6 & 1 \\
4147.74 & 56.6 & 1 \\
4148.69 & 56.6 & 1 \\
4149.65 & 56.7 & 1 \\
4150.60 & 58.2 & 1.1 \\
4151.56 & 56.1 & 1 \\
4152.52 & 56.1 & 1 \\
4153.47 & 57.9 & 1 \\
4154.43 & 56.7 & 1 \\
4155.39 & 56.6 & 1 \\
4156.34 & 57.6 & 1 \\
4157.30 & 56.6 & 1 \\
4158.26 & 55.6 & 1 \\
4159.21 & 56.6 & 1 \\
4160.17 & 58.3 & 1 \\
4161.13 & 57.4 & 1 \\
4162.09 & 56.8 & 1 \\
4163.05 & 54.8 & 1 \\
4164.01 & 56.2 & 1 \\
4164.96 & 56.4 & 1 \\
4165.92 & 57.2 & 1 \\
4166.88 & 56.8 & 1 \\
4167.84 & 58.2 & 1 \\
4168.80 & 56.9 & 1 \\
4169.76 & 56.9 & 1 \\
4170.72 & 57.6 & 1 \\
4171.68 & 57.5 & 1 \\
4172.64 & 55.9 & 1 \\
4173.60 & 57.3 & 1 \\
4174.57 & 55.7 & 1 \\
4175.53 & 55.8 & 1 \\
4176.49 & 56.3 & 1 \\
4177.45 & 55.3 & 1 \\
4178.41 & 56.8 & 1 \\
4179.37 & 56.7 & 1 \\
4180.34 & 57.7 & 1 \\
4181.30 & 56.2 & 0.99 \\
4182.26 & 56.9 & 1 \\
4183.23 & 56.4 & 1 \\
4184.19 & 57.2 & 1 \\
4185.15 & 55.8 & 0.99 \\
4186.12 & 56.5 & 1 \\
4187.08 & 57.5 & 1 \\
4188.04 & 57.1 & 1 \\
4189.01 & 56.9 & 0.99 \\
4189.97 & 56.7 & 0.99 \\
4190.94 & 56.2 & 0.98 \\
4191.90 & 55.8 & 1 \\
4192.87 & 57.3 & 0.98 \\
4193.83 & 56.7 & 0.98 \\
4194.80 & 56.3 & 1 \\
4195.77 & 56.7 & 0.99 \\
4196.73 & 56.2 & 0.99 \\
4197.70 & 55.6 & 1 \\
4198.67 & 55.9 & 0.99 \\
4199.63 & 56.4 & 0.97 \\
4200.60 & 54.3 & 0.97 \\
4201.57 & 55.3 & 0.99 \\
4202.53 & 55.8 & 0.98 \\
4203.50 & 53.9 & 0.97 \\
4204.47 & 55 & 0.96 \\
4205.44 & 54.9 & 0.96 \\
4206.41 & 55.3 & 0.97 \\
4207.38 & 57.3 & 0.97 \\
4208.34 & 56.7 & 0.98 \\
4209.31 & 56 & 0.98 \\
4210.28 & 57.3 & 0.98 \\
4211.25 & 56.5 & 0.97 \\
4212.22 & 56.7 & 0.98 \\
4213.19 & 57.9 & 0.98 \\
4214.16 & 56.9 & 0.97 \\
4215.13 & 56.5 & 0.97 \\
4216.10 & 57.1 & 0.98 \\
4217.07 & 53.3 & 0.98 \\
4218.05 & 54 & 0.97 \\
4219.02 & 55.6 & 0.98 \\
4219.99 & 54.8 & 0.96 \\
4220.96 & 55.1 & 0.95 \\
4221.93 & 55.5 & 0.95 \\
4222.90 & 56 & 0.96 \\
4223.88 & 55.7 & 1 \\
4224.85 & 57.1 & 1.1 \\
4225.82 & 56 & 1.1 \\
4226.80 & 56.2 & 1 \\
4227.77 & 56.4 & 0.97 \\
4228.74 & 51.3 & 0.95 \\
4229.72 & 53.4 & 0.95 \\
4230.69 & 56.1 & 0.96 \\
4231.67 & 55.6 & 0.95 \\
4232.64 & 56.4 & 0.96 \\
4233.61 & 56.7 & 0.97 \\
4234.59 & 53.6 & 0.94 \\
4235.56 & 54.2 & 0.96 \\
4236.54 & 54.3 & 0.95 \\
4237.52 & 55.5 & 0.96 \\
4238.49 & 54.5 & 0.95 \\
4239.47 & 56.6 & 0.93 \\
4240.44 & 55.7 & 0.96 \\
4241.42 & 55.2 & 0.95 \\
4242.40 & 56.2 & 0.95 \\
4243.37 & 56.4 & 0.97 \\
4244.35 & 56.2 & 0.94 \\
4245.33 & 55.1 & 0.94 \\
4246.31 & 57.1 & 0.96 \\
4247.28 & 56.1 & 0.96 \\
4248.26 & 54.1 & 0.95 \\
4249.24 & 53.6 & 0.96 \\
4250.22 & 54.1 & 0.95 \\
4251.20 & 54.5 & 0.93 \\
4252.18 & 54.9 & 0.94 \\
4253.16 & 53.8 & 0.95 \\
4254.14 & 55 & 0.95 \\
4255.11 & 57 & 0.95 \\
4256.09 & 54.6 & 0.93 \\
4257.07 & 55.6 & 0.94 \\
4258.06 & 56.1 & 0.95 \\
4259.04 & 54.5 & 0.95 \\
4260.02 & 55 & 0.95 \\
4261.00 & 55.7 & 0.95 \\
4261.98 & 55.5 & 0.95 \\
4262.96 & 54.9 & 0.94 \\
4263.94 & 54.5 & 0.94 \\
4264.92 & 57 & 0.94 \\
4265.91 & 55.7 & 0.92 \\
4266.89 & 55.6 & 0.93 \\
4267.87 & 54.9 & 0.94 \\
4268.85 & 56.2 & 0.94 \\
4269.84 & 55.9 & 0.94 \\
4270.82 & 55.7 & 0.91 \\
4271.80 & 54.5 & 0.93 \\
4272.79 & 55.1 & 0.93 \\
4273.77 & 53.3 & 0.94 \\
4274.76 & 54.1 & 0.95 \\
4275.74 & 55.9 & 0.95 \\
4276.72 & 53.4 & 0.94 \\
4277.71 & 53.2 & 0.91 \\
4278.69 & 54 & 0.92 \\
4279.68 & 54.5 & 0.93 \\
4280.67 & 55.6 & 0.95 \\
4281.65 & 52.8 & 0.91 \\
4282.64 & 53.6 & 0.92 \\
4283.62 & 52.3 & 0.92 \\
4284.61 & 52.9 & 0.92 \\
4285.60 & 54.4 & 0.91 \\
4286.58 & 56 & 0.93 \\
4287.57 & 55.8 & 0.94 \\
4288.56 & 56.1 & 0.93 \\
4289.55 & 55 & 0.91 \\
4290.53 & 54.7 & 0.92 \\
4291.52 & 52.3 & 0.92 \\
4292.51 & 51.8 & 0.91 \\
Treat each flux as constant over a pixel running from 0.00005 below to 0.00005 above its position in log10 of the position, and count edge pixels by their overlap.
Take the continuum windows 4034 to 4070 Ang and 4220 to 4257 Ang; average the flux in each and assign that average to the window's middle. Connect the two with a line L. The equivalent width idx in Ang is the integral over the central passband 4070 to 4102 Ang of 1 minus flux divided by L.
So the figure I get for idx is 3.5 Ang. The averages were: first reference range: 58.3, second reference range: 55.3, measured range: 51.4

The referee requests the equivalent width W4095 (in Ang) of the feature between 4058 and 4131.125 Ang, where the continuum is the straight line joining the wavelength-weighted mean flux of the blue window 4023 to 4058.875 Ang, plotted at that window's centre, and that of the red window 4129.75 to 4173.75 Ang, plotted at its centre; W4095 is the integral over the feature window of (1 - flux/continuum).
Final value 9.3 Ang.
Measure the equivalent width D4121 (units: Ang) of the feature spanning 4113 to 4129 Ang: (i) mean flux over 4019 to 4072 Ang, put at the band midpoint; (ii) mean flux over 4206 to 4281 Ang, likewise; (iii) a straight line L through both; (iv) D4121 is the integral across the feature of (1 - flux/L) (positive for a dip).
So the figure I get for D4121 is 1.33 Ang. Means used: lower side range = 58.6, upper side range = 55.4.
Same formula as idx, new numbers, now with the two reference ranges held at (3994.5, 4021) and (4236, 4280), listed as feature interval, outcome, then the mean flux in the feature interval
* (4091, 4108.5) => 5.7 Ang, 38.7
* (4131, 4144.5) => 0.2 Ang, 55.9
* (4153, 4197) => -0.3 Ang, 56.7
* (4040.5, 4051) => -0.1 Ang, 58.5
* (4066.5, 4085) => 0.5 Ang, 56.1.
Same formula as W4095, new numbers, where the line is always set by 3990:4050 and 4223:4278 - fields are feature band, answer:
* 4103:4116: 4.08 Ang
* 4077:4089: 0.64 Ang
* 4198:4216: -0.06 Ang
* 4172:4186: -0.04 Ang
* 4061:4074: 0.11 Ang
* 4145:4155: 0.04 Ang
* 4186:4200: -0.11 Ang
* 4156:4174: -0.12 Ang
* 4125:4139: 0.38 Ang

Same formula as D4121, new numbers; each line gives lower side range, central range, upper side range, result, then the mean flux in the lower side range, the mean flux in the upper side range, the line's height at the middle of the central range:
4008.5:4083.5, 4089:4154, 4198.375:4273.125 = 8.5 Ang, 58.1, 55.5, 57.1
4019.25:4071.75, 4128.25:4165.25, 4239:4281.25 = 0.5 Ang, 58.6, 55.2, 57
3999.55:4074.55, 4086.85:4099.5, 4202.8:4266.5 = 1.9 Ang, 58.5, 55.5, 57.6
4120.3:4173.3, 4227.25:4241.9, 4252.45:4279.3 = 0.1 Ang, 56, 55.1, 55.3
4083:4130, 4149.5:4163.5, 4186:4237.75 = -1.6 Ang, 46.9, 55.8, 51.1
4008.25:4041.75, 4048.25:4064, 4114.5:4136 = -0.2 Ang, 59.2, 53.8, 57.5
